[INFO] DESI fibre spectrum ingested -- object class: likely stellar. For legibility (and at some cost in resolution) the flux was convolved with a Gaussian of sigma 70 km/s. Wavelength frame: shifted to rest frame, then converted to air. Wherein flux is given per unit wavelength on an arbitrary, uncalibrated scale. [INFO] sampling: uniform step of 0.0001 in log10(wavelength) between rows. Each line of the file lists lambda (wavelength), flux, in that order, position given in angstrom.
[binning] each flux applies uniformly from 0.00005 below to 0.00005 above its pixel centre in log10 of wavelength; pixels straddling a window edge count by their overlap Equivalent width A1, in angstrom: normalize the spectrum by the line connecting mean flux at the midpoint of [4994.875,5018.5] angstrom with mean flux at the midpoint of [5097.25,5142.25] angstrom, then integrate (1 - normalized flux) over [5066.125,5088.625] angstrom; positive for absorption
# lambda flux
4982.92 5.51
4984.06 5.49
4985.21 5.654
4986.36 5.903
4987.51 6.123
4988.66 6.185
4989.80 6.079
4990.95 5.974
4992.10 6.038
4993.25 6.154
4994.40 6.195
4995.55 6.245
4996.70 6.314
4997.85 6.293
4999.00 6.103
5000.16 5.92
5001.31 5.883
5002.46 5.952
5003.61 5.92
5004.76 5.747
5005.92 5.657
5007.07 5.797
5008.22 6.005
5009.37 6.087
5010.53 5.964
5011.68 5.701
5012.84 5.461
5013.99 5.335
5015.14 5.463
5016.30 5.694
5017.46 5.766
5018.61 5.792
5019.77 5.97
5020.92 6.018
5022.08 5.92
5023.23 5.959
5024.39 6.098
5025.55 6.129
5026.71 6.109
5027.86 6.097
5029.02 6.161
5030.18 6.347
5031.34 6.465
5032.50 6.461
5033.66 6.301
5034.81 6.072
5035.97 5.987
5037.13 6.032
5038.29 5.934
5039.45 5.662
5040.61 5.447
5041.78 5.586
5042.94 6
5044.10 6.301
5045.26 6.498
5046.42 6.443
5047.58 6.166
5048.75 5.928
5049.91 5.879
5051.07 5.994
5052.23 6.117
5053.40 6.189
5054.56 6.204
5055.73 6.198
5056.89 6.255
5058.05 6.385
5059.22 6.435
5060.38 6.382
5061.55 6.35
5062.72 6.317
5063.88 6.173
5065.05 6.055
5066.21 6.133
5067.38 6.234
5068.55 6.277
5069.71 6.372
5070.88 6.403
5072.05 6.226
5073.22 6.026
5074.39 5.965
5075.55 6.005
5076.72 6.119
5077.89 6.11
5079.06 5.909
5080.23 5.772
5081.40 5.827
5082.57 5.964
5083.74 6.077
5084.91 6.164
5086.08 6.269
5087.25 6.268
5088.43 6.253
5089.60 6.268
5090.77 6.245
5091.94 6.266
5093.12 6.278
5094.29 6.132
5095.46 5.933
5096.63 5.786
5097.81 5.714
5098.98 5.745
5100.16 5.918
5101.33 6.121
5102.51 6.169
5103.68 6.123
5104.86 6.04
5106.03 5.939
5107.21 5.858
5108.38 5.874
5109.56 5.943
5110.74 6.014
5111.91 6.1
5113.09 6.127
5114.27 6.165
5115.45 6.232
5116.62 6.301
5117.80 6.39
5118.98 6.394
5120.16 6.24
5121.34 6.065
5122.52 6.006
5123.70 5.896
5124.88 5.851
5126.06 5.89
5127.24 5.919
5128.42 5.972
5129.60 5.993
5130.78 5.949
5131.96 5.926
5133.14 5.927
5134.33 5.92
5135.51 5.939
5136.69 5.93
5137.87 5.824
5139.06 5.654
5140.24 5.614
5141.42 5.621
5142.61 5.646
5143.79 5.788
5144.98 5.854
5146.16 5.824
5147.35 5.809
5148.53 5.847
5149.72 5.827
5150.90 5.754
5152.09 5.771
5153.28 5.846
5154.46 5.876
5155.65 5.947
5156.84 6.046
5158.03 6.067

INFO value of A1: -0.7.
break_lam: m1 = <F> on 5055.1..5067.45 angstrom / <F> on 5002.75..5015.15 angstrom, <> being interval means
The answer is 1.09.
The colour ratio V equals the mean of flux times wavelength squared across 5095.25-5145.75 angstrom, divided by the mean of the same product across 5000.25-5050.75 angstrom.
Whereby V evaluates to 1.0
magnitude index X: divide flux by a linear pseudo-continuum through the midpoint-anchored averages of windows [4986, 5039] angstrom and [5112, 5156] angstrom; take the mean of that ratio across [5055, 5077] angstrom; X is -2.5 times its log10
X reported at -0.05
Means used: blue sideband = 6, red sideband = 5.93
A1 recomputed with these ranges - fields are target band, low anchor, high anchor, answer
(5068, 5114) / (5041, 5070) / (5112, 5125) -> 0.8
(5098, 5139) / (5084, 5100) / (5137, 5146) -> -0.8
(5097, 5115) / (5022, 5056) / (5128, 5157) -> -0.2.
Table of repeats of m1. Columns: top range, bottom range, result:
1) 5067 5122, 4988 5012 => 1.01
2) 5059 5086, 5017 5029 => 1.02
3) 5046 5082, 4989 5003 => 1.01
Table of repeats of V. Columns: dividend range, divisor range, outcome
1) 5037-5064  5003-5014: 1.07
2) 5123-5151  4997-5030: 1.04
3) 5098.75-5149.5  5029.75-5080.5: 1.00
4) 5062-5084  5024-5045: 1.02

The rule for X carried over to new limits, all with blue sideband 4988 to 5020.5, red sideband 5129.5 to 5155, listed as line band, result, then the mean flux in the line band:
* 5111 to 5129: -0.05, 6.1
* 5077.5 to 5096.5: -0.04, 6.1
